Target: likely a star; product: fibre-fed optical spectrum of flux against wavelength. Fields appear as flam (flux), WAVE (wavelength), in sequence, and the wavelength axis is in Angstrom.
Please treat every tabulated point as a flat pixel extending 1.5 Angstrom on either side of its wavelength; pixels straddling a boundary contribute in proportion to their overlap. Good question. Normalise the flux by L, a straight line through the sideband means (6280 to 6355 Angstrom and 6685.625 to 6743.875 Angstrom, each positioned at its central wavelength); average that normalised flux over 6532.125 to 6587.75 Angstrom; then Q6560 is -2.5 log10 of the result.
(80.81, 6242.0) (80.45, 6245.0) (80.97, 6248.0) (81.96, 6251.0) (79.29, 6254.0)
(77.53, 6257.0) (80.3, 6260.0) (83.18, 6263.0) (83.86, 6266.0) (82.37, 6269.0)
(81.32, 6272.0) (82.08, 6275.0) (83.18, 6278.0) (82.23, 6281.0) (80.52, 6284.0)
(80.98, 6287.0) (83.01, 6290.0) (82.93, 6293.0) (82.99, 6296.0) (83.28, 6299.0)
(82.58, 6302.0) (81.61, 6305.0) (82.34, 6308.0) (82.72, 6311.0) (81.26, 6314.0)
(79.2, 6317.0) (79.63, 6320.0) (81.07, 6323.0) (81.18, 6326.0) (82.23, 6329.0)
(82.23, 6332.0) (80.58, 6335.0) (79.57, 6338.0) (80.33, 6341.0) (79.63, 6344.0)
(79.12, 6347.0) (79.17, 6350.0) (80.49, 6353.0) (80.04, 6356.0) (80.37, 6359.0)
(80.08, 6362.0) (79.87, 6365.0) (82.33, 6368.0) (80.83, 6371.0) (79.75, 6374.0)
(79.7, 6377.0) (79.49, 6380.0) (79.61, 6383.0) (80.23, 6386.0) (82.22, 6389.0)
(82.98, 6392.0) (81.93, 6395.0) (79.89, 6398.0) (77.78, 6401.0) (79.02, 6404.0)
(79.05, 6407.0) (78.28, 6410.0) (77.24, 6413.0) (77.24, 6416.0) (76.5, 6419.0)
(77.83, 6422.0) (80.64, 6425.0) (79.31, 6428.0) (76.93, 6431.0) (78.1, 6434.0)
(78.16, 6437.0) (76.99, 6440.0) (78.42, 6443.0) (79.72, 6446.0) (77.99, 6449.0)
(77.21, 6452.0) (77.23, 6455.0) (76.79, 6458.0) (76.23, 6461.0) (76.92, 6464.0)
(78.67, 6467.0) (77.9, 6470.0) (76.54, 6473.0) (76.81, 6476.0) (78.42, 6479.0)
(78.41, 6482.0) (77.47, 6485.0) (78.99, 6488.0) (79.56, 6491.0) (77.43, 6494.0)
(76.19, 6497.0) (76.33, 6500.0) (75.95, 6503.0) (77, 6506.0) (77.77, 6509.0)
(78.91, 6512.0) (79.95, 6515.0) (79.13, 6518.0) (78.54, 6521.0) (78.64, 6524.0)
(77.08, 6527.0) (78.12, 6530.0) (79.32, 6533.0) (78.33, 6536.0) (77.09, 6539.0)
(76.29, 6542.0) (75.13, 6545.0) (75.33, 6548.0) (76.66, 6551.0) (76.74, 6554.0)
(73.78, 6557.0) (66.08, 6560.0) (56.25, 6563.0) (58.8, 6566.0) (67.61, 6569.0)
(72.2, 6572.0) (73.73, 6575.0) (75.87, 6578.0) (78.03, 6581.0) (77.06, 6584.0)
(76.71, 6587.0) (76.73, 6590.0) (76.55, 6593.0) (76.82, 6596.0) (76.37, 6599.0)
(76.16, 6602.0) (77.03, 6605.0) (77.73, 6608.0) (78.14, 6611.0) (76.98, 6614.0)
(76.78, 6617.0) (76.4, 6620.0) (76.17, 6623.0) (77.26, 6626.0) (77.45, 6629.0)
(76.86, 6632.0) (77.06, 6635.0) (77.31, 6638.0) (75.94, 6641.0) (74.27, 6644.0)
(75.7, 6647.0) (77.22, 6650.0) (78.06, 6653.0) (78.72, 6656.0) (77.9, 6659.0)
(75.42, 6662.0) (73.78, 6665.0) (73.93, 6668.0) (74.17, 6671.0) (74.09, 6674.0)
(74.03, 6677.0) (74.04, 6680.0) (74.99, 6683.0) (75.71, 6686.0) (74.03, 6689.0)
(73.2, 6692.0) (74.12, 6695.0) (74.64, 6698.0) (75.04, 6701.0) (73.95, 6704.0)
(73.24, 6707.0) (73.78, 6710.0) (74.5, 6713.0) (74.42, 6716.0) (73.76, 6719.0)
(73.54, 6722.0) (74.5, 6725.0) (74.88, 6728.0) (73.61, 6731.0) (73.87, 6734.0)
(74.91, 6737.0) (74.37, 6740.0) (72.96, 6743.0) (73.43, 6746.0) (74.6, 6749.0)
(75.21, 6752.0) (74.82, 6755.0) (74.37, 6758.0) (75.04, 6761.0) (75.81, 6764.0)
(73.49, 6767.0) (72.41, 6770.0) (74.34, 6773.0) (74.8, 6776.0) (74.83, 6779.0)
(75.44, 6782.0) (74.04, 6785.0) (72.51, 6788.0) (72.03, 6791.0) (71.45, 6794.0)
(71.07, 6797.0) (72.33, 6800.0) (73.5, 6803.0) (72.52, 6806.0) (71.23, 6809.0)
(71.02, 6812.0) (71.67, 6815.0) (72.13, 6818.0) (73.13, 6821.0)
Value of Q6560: 0.06 mag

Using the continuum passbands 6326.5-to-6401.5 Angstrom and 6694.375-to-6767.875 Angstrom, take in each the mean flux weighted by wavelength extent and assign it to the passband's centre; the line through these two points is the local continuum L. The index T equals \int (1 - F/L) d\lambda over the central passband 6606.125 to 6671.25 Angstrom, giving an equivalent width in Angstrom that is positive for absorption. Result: -0.6 Angstrom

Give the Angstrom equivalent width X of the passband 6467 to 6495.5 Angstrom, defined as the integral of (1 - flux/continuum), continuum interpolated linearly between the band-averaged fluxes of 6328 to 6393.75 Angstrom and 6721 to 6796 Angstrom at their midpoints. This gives 0.20 Angstrom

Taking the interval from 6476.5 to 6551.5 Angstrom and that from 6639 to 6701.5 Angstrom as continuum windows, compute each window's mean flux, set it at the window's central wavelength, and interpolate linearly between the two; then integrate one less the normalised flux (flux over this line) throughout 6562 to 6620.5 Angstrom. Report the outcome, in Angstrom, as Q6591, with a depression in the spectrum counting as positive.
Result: 1.7 Angstrom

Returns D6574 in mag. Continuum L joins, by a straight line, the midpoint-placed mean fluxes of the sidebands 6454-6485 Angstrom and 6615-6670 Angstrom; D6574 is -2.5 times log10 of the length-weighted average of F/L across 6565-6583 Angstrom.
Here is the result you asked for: 0.08 mag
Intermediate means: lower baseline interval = 77.4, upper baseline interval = 76.4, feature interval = 71.5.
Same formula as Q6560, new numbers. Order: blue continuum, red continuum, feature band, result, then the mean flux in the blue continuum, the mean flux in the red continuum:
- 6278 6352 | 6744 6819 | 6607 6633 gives -0.01 mag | 81.3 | 73.4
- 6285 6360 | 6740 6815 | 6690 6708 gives 0.01 mag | 81.1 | 73.5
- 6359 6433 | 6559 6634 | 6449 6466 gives 0.01 mag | 79.5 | 74.3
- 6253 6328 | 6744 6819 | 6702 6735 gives 0.01 mag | 81.6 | 73.4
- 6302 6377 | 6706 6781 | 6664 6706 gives 0.01 mag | 80.7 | 74.2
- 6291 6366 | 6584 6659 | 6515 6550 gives 0.01 mag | 81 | 76.9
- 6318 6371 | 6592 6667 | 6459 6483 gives 0.02 mag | 80.5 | 76.7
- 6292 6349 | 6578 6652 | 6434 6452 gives 0.02 mag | 81.3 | 76.8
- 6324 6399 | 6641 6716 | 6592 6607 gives 0.00 mag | 80.6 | 74.9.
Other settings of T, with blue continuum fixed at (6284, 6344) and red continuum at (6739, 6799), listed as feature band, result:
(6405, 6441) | 0.7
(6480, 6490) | 0.0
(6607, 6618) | -0.1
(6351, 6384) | 0.1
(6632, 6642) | -0.1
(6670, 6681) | 0.2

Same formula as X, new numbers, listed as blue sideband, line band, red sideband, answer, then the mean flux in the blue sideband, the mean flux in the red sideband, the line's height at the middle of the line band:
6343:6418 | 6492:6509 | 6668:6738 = 0.2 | 79.8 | 74.2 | 77.7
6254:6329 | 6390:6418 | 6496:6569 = -0.3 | 81.7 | 75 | 78.6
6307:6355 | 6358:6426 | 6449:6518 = -0.2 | 80.6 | 77.6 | 79.4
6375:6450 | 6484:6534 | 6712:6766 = -0.2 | 79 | 74.4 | 77.6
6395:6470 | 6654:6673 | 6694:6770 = -0.1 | 78.1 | 74.2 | 75.1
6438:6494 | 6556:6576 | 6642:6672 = 2.7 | 77.8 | 75.9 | 76.8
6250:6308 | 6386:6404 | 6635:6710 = -0.2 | 81.9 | 75.2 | 79.9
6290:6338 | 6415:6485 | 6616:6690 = 1.4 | 81.7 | 75.9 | 79.4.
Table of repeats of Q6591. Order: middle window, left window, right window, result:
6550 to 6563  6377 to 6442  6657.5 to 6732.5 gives 0.9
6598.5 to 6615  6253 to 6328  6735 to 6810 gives -0.2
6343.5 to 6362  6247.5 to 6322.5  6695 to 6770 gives 0.2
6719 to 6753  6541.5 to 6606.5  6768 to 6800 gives -0.4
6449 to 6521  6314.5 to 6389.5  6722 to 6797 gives 0.6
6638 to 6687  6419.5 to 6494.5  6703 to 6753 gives -0.4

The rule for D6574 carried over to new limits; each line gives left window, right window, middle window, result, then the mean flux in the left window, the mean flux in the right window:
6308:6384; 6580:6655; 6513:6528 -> -0.01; 80.5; 76.8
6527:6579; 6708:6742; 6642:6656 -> -0.04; 72.9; 74.2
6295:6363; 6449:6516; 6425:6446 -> 0.00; 80.9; 77.6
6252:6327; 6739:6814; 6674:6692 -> 0.01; 81.6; 73.5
